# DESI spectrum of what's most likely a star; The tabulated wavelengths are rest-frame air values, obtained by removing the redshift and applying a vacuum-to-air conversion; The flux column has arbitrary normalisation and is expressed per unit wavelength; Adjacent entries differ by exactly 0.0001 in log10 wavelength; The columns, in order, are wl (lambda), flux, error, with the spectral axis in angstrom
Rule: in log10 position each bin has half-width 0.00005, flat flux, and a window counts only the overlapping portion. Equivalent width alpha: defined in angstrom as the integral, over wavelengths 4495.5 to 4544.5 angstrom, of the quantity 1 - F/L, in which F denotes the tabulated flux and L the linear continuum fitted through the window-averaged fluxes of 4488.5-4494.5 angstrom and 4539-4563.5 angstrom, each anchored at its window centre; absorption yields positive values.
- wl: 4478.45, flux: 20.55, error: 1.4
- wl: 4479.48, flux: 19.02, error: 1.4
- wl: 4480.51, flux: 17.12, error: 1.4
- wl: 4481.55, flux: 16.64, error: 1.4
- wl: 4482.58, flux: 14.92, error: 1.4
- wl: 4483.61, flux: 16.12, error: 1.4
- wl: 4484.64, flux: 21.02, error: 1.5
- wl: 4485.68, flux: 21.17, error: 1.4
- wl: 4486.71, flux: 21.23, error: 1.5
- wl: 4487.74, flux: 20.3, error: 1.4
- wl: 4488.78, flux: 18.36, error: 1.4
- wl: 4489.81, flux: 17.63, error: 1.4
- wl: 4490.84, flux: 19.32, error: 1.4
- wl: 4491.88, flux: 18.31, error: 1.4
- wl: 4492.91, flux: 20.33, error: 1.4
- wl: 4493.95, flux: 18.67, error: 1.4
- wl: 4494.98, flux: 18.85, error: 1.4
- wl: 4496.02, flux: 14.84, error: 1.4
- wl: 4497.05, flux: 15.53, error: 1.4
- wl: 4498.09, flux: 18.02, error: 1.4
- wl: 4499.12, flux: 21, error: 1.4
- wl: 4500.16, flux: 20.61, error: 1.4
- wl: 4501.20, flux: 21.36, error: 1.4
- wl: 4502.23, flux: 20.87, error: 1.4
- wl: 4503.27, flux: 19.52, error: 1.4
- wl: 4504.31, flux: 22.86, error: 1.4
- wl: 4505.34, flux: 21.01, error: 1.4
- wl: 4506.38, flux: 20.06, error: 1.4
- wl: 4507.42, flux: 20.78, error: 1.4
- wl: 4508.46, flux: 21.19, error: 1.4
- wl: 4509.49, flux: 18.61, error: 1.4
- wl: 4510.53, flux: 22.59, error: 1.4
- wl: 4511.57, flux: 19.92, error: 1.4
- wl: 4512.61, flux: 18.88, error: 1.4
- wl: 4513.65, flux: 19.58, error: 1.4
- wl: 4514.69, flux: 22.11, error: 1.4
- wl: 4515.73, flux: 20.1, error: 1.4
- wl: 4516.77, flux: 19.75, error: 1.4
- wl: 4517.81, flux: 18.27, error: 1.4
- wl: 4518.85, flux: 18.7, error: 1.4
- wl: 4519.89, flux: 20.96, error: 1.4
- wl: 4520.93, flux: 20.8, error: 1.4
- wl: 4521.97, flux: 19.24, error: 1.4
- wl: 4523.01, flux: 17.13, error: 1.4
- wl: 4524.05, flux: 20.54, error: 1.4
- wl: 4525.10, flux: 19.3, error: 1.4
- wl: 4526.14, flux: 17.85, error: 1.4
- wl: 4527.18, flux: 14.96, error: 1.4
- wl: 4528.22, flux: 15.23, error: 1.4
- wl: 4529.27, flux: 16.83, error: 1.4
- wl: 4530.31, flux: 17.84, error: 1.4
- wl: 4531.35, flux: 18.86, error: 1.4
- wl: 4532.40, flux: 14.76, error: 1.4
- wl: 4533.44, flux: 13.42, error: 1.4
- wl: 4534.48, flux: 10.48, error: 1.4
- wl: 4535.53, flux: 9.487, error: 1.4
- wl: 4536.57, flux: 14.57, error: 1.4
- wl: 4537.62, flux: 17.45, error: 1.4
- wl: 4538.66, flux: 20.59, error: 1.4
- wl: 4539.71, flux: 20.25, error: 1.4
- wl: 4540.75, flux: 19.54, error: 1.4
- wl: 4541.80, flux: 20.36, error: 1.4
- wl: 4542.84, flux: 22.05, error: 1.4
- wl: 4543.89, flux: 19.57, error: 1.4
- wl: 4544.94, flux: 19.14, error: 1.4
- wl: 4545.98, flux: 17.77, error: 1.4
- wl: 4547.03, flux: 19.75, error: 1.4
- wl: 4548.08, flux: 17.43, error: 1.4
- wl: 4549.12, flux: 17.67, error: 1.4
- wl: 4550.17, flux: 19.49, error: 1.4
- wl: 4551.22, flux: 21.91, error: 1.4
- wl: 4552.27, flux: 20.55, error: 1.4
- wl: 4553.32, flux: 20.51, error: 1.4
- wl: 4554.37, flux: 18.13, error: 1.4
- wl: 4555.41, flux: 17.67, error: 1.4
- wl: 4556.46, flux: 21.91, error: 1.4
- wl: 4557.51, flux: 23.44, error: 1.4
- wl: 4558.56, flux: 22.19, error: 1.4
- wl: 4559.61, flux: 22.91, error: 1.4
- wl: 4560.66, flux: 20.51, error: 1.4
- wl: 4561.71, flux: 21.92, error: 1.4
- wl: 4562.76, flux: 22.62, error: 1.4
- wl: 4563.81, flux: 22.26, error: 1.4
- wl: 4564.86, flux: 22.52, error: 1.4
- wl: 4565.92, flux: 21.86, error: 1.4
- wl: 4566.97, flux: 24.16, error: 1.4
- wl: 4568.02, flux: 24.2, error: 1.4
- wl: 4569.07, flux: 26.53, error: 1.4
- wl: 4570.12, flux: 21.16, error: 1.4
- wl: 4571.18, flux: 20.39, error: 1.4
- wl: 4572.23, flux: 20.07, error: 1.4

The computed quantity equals 2.1 angstrom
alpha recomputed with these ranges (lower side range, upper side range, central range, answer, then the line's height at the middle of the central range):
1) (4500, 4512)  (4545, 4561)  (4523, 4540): 3.37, 20.4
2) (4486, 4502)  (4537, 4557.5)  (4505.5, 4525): -0.70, 19.3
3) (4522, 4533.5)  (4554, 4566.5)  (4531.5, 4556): 1.81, 19.3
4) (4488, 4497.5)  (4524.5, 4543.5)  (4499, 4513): -2.35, 17.7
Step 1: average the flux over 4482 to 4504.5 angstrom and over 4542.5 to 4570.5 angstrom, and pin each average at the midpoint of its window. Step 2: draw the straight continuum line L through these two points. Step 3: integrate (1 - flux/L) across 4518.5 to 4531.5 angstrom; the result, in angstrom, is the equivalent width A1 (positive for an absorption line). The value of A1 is 1.1 angstrom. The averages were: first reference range 19.1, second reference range 21.1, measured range 18.3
